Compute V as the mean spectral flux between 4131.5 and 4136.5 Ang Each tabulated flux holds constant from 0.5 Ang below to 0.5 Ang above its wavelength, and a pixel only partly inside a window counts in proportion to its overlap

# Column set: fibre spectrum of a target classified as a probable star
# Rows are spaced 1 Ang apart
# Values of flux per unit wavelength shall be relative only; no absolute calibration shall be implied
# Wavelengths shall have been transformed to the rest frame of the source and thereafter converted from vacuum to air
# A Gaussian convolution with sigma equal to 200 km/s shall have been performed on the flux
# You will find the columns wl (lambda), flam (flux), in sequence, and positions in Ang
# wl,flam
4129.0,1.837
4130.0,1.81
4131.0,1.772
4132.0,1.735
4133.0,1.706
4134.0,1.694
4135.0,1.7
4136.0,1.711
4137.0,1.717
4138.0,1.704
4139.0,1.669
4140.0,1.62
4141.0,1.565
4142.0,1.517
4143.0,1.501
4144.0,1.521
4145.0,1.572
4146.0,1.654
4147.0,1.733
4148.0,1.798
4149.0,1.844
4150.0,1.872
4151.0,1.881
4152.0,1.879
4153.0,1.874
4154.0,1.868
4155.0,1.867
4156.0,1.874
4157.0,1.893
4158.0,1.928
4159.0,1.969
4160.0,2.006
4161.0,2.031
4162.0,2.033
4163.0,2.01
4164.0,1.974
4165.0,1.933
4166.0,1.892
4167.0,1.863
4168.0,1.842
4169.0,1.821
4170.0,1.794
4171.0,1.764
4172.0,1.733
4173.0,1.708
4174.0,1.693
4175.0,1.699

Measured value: 1.71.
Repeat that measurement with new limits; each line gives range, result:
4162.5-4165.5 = 1.97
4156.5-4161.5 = 1.97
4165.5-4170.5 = 1.84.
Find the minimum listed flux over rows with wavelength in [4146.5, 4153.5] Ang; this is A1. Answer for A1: 1.733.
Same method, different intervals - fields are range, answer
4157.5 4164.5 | 1.928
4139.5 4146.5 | 1.501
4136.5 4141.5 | 1.565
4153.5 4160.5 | 1.867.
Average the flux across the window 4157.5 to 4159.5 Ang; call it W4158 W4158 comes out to 1.95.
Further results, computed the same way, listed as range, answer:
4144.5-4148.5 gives 1.69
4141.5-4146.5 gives 1.55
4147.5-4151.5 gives 1.85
